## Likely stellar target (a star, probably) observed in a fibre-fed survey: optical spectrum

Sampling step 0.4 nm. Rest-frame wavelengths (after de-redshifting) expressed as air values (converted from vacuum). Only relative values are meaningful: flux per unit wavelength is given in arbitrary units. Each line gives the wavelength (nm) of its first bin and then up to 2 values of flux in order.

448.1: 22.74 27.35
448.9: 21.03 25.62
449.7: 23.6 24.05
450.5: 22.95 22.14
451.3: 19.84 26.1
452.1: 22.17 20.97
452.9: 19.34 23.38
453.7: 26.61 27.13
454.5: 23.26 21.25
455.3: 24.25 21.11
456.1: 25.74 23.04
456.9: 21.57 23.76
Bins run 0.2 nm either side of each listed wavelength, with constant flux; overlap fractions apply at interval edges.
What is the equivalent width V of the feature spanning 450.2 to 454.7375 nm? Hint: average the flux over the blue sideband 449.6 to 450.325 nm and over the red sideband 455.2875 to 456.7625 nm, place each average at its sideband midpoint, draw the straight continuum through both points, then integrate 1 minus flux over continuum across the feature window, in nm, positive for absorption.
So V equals 0.10 nm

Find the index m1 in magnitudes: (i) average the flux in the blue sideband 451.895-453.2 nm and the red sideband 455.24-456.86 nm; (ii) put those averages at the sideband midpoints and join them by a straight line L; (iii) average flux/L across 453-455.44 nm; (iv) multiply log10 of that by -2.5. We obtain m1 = -0.09 mag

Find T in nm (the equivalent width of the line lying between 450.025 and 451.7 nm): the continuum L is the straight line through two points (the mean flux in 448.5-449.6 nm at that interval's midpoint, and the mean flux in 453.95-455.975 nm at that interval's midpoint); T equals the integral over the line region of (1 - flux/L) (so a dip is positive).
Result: 0.091 nm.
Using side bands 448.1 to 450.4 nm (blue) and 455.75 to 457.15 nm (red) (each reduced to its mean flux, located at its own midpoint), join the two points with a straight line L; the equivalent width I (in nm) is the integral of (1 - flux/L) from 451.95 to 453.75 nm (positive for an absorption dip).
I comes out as 0.11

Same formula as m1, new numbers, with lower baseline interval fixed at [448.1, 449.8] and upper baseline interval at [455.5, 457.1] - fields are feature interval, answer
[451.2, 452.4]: 0.04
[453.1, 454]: -0.08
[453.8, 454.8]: -0.08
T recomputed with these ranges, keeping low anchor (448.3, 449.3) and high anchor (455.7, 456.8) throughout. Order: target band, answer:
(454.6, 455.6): 0.04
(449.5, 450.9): 0.06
